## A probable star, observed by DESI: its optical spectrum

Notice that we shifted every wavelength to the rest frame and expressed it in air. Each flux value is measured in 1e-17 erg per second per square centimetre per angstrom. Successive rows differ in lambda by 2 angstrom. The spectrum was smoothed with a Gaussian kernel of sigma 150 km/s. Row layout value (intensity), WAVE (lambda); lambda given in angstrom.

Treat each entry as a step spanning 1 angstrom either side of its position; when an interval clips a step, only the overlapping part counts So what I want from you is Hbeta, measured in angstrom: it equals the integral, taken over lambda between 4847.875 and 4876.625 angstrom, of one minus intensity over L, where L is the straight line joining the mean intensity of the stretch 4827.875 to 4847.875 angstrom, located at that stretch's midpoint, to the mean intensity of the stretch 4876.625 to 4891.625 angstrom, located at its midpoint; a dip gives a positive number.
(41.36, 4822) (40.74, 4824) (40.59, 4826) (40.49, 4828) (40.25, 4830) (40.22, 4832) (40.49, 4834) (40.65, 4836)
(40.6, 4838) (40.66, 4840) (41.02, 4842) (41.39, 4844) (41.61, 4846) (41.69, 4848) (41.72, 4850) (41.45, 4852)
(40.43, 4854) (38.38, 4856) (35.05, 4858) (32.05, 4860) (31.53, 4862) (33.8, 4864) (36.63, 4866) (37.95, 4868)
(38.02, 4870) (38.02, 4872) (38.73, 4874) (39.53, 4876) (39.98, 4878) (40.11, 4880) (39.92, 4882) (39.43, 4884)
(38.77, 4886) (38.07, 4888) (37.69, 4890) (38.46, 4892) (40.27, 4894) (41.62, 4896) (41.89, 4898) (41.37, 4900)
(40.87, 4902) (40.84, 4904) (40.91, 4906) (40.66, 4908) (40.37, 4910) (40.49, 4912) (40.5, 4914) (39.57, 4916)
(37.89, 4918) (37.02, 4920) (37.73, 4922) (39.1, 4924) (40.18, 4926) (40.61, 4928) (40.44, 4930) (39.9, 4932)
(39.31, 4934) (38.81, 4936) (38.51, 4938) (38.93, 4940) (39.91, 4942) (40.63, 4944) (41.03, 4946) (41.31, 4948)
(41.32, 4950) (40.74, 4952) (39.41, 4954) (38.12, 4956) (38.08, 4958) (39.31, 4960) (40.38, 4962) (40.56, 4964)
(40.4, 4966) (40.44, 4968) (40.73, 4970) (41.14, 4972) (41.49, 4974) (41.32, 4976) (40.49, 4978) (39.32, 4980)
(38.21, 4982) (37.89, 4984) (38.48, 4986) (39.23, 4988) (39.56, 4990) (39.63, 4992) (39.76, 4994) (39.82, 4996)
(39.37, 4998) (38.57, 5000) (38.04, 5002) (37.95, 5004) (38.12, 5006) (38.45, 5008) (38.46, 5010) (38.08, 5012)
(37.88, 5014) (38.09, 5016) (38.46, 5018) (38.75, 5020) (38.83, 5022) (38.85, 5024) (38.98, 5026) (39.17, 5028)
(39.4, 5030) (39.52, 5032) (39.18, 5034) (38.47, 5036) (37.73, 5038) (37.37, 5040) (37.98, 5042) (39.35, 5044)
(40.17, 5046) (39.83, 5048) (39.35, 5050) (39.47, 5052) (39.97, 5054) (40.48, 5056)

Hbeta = 1.7 angstrom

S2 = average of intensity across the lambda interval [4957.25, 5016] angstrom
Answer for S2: 39.3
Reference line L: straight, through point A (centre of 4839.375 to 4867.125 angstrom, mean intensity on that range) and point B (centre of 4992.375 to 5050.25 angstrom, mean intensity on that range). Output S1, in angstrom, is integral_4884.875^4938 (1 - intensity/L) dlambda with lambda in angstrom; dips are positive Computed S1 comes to -1.7 angstrom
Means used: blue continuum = 38.4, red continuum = 38.8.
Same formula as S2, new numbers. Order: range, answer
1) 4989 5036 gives 38.8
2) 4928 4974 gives 40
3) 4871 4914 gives 39.9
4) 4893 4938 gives 40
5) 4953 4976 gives 40.1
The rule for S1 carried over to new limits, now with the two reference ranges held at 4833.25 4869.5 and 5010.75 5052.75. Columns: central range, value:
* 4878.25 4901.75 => -0.7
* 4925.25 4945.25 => -0.5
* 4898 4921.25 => -0.8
